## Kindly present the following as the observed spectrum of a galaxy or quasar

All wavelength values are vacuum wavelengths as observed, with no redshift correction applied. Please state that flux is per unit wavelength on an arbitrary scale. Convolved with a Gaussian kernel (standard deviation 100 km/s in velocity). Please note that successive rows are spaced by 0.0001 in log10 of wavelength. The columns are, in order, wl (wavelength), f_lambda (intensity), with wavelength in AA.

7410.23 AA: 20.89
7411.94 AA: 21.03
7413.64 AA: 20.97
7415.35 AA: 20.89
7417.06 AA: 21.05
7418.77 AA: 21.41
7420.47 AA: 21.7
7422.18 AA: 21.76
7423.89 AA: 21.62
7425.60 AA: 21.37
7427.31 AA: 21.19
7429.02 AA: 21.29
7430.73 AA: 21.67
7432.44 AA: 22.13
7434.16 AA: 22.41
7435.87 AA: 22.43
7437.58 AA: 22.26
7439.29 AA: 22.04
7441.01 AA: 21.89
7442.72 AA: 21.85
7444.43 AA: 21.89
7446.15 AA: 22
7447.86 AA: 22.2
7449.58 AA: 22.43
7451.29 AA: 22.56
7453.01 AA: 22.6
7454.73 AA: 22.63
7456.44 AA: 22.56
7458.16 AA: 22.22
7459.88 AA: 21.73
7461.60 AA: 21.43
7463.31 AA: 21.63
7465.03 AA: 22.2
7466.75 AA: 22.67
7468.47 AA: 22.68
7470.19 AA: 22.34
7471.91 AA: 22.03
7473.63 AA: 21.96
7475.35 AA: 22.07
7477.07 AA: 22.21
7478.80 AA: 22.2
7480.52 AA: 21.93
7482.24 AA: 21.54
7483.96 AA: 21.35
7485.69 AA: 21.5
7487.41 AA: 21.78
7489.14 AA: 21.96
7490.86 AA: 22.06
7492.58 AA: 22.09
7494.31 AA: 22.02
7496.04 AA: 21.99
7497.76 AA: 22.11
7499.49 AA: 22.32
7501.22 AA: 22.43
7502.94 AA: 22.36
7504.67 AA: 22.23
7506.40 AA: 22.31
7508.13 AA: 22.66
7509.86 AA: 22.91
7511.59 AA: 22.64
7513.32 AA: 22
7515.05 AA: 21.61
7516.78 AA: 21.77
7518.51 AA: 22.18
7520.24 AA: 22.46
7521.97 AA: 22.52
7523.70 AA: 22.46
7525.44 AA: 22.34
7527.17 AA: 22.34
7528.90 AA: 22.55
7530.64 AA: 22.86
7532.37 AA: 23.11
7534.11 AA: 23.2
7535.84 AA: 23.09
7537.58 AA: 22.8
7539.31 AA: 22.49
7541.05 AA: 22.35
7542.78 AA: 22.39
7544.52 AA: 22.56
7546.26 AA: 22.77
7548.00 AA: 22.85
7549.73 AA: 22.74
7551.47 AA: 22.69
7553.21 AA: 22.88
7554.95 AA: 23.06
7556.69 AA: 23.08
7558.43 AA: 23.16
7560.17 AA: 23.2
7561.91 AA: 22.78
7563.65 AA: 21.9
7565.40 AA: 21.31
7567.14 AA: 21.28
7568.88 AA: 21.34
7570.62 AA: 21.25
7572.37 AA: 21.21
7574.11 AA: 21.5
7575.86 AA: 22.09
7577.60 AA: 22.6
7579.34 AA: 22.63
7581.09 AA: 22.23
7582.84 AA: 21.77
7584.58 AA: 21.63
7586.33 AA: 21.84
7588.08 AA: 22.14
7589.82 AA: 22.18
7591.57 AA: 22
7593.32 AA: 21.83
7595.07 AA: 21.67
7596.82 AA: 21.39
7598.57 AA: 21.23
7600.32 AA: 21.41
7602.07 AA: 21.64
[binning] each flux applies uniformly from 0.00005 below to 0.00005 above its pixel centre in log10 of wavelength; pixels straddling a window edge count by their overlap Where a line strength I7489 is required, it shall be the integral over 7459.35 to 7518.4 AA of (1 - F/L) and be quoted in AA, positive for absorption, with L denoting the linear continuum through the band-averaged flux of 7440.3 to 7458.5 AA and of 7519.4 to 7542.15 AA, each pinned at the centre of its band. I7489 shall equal 1.0 AA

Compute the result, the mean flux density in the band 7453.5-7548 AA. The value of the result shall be 22.3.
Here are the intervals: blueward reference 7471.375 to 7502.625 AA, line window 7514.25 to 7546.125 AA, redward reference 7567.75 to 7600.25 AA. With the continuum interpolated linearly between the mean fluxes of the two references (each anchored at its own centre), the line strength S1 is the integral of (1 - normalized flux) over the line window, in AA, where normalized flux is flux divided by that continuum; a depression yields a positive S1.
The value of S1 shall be -0.9 AA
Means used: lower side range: 22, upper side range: 21.8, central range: 22.5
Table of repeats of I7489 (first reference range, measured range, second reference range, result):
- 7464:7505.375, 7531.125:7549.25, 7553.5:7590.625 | -0.54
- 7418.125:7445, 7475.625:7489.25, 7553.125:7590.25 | 0.07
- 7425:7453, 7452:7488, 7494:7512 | 0.18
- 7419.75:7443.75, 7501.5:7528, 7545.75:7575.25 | -0.24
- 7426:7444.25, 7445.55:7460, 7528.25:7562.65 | -0.20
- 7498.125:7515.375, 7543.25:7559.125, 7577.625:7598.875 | -0.53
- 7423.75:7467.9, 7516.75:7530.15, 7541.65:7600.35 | -0.16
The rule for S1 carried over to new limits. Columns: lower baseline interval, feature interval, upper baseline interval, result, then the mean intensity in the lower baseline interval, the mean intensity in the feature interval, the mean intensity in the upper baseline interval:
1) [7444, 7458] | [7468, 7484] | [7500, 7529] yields 0.22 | 22.4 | 22.1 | 22.3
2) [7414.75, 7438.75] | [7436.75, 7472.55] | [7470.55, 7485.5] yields -0.63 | 21.7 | 22.2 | 21.9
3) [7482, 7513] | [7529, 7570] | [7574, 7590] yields -0.91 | 22.1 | 22.6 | 22.1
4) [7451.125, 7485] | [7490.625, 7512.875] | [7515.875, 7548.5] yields 0.04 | 22.1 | 22.3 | 22.6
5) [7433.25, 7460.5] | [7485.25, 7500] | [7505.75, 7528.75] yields 0.21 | 22.2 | 22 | 22.3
